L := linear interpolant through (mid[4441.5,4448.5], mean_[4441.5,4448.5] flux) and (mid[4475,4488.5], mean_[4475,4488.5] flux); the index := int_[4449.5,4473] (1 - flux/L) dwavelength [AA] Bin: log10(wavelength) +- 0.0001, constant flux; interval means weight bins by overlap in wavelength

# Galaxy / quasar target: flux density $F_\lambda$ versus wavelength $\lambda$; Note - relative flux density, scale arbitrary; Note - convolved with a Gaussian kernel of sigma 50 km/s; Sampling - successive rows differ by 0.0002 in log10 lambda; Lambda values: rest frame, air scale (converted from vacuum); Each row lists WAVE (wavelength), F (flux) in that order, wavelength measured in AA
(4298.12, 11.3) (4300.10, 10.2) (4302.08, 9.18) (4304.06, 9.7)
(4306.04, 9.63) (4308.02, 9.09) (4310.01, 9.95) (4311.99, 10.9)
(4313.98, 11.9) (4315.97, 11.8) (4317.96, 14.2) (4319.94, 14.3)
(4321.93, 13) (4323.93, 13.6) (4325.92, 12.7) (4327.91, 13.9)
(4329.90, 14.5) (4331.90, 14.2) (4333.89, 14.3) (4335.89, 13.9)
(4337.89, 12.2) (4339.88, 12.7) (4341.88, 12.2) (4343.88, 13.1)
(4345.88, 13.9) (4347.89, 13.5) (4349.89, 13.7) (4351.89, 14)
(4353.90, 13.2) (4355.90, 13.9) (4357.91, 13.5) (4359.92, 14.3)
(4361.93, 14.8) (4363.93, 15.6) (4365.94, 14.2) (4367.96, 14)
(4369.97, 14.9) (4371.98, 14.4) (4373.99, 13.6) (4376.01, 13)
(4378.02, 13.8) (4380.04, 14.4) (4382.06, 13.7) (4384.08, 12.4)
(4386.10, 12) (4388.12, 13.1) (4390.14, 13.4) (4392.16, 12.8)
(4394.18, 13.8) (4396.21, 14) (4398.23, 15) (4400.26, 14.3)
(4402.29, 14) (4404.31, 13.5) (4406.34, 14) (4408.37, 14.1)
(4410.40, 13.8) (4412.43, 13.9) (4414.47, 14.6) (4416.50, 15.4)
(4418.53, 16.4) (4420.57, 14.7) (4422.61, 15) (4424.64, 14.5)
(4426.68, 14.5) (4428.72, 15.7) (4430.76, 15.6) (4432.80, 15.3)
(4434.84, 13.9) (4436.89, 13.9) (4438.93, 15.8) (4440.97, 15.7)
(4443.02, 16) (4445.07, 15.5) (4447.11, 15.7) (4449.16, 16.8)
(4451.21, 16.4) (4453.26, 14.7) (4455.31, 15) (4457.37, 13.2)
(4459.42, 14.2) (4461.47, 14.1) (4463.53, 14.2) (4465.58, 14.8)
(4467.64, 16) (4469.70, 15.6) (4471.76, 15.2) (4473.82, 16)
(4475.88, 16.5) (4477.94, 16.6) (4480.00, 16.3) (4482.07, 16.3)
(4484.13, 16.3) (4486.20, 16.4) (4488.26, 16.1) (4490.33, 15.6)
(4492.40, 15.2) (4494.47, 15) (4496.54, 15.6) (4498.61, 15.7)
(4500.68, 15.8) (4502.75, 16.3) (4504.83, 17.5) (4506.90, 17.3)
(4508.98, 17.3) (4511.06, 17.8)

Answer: 1.6 AA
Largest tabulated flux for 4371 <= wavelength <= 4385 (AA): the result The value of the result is 14.4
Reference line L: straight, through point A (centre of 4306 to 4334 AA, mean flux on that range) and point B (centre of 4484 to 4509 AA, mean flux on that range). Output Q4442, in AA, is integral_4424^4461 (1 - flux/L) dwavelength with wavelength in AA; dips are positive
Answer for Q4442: -0.2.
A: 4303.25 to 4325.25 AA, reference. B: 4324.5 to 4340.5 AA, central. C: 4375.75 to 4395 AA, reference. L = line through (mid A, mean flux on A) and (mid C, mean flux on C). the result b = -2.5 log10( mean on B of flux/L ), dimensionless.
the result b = -0.13 mag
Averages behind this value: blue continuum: 11.7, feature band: 13.6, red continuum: 13.2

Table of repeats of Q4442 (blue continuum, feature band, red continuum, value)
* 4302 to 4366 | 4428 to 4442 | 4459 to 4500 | -0.3 AA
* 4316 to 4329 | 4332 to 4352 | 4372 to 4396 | 0.1 AA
